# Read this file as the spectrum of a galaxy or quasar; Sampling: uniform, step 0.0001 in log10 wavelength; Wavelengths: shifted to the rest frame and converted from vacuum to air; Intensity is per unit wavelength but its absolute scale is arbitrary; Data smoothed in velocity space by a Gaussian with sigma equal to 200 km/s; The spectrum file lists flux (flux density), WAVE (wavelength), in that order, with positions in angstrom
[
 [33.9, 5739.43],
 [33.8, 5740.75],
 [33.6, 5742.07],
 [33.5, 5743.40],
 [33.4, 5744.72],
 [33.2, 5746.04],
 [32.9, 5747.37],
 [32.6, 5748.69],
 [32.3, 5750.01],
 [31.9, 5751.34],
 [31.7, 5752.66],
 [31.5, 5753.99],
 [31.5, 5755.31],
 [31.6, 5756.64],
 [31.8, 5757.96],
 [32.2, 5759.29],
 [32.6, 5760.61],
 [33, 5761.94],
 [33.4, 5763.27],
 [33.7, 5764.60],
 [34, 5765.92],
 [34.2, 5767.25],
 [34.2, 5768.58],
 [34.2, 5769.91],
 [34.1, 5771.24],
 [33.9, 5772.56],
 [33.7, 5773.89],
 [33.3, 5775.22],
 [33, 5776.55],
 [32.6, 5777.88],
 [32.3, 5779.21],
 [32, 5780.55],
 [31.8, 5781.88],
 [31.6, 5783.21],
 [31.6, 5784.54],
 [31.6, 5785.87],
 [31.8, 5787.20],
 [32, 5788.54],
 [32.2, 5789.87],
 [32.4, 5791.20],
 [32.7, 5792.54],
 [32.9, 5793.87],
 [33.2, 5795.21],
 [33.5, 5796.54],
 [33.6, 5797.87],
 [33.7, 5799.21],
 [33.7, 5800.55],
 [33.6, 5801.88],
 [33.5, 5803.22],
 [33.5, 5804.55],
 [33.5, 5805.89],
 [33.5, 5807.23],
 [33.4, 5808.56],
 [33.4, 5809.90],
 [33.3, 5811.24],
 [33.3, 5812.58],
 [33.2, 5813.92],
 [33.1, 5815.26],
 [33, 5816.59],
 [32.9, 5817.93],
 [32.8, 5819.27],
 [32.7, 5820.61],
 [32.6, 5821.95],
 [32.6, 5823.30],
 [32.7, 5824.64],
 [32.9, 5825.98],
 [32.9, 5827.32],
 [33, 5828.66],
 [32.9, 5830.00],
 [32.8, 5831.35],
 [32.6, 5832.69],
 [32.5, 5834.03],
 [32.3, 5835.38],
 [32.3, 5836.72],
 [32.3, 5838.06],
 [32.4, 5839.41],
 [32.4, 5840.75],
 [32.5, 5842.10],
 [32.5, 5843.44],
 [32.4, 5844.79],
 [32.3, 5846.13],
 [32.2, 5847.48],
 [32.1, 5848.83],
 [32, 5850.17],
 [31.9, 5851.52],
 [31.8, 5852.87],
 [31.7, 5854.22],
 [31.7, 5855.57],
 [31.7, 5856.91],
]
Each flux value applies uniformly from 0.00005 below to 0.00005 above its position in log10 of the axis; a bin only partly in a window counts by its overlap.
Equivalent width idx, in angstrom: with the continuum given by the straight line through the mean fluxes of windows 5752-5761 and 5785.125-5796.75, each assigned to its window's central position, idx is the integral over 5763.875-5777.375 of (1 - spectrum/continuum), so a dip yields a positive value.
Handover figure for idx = -0.73 angstrom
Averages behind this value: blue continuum 31.8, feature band 33.8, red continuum 32.4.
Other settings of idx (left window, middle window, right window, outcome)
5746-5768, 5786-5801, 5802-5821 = 0.1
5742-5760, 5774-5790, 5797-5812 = 0.4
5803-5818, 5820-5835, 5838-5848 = 0.0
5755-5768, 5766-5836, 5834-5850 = -0.8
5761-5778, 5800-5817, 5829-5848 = -0.2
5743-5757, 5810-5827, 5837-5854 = -0.4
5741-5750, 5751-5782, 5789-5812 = 0.3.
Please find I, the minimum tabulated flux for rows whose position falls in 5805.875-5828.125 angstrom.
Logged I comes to 32.6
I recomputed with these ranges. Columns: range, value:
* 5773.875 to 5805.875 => 31.6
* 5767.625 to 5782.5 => 31.8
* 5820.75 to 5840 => 32.3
